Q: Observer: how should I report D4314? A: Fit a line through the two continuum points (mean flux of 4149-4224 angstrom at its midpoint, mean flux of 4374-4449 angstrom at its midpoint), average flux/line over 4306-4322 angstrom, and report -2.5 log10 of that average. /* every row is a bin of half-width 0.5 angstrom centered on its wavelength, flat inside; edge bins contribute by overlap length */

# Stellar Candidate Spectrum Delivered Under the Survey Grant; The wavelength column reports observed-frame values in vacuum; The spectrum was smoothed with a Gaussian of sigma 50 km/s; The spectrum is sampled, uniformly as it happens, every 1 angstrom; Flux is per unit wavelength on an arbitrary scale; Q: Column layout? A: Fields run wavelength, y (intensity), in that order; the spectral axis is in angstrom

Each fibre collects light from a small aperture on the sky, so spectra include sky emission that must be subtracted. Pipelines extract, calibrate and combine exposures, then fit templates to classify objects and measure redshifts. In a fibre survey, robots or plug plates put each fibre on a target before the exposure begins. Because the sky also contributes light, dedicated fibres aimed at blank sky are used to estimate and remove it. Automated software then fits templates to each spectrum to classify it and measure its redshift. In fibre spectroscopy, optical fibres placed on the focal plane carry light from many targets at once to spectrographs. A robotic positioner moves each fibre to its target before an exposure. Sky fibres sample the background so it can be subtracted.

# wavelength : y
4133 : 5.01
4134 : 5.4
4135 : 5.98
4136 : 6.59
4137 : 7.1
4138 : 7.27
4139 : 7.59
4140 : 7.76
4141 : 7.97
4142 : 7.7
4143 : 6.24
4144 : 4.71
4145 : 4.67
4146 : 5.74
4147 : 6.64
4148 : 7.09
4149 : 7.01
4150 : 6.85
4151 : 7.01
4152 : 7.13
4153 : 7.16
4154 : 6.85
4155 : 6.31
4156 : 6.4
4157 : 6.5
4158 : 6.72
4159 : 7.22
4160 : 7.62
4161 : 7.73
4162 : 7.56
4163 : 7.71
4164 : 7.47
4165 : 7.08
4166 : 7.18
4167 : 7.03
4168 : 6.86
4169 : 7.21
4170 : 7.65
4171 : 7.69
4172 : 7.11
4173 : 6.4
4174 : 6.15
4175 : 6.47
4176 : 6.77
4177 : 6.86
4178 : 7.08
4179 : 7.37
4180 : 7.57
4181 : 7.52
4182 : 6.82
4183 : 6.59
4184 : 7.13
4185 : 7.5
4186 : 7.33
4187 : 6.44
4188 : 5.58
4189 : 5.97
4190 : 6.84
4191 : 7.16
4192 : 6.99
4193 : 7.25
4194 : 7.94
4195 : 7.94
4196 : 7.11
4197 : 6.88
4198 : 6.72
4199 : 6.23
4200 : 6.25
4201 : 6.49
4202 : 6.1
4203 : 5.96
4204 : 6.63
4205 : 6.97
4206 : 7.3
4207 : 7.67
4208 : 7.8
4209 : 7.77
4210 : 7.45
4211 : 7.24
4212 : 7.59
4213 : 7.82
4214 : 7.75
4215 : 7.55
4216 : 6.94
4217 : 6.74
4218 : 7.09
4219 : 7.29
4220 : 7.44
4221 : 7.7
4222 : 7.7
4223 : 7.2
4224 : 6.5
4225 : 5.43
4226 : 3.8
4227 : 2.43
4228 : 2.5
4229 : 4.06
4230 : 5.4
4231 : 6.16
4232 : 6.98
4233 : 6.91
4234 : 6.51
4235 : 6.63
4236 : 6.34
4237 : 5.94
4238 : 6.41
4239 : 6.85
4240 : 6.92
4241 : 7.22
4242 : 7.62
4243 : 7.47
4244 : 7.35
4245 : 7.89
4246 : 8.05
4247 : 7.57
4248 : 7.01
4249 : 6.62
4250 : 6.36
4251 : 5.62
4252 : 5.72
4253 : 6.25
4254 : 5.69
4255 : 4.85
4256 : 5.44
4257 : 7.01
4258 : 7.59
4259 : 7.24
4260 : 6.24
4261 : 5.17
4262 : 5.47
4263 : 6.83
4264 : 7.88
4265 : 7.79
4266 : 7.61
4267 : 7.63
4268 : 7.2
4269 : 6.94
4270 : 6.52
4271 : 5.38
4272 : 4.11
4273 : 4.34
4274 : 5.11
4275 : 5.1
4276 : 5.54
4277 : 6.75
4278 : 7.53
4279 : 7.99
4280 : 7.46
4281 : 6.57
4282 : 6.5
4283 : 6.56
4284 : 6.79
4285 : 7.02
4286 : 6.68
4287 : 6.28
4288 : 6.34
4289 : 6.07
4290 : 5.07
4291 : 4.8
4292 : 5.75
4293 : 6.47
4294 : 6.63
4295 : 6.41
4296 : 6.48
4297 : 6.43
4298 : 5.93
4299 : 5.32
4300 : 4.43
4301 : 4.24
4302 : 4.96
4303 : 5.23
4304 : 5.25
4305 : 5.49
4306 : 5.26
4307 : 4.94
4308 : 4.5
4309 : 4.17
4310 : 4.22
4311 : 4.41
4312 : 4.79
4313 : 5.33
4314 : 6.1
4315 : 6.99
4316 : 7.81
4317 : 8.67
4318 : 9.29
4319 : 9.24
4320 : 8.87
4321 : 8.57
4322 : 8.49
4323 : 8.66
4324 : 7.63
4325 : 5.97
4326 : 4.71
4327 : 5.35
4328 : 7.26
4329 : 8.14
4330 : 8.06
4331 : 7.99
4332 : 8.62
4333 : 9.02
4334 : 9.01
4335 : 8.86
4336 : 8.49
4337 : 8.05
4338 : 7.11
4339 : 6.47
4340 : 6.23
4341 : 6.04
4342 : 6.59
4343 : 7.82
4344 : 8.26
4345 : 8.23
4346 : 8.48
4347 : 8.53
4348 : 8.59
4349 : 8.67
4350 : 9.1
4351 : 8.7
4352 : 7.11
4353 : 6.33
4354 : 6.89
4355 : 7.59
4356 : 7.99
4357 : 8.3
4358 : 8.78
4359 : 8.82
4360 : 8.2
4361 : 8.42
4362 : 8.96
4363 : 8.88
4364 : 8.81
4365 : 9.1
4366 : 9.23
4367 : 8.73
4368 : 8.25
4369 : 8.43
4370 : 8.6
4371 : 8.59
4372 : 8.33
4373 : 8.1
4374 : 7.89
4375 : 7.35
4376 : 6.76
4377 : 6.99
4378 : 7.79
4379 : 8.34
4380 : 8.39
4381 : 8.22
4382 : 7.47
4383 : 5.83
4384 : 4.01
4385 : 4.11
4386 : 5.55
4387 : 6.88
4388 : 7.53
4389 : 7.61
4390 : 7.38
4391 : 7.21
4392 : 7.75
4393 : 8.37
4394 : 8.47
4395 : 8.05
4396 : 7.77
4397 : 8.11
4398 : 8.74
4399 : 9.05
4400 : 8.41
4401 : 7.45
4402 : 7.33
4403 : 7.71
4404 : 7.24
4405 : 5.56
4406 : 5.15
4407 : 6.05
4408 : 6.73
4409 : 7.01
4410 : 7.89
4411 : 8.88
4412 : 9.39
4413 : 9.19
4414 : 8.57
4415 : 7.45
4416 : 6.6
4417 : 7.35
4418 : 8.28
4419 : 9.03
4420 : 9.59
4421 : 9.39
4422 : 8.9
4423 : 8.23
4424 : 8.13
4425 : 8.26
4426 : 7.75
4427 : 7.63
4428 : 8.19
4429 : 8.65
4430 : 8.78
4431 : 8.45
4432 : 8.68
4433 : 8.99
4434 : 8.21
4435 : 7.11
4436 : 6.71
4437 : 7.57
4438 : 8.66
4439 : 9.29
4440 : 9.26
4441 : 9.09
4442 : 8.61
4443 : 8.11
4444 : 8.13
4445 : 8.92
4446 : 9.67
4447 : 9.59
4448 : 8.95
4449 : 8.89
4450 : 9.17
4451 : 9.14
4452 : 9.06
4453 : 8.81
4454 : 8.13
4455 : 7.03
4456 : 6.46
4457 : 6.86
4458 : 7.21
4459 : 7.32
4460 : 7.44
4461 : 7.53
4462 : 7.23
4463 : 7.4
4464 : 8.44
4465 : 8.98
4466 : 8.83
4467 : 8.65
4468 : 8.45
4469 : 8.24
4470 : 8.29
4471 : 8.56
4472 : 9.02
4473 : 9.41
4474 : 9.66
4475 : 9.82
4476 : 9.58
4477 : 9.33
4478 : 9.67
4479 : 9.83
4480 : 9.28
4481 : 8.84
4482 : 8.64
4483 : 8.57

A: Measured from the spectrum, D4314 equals 0.15 mag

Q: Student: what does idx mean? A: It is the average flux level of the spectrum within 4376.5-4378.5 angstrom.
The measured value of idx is 7.39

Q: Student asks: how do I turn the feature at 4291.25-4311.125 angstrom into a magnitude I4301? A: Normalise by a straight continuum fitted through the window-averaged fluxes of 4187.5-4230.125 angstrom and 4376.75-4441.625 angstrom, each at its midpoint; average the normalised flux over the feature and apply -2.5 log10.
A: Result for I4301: 0.32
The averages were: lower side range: 6.64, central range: 5.34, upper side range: 7.8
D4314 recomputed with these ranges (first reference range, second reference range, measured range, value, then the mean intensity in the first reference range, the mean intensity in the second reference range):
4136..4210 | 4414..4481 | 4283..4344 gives 0.17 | 6.95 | 8.46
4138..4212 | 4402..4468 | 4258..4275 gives 0.16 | 6.96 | 8.12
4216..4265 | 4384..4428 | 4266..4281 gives 0.06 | 6.42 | 7.68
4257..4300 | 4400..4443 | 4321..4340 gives -0.10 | 6.35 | 8.03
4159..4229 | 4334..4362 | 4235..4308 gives 0.17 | 6.88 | 7.92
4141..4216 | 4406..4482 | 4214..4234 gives 0.17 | 6.96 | 8.39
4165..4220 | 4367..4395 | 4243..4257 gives 0.10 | 7.04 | 7.45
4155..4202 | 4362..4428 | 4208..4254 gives 0.09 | 6.98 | 7.79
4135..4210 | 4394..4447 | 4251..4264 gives 0.19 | 6.94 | 8.13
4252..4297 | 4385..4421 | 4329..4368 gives -0.15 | 6.34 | 7.67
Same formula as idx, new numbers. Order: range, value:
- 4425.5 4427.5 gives 7.69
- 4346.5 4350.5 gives 8.72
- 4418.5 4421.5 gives 9.34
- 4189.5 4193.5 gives 7.06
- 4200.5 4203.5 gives 6.18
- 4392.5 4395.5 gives 8.3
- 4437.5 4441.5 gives 9.07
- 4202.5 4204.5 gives 6.29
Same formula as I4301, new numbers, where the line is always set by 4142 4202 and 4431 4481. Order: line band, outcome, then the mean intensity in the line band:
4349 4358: 0.009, 7.86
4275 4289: 0.126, 6.69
